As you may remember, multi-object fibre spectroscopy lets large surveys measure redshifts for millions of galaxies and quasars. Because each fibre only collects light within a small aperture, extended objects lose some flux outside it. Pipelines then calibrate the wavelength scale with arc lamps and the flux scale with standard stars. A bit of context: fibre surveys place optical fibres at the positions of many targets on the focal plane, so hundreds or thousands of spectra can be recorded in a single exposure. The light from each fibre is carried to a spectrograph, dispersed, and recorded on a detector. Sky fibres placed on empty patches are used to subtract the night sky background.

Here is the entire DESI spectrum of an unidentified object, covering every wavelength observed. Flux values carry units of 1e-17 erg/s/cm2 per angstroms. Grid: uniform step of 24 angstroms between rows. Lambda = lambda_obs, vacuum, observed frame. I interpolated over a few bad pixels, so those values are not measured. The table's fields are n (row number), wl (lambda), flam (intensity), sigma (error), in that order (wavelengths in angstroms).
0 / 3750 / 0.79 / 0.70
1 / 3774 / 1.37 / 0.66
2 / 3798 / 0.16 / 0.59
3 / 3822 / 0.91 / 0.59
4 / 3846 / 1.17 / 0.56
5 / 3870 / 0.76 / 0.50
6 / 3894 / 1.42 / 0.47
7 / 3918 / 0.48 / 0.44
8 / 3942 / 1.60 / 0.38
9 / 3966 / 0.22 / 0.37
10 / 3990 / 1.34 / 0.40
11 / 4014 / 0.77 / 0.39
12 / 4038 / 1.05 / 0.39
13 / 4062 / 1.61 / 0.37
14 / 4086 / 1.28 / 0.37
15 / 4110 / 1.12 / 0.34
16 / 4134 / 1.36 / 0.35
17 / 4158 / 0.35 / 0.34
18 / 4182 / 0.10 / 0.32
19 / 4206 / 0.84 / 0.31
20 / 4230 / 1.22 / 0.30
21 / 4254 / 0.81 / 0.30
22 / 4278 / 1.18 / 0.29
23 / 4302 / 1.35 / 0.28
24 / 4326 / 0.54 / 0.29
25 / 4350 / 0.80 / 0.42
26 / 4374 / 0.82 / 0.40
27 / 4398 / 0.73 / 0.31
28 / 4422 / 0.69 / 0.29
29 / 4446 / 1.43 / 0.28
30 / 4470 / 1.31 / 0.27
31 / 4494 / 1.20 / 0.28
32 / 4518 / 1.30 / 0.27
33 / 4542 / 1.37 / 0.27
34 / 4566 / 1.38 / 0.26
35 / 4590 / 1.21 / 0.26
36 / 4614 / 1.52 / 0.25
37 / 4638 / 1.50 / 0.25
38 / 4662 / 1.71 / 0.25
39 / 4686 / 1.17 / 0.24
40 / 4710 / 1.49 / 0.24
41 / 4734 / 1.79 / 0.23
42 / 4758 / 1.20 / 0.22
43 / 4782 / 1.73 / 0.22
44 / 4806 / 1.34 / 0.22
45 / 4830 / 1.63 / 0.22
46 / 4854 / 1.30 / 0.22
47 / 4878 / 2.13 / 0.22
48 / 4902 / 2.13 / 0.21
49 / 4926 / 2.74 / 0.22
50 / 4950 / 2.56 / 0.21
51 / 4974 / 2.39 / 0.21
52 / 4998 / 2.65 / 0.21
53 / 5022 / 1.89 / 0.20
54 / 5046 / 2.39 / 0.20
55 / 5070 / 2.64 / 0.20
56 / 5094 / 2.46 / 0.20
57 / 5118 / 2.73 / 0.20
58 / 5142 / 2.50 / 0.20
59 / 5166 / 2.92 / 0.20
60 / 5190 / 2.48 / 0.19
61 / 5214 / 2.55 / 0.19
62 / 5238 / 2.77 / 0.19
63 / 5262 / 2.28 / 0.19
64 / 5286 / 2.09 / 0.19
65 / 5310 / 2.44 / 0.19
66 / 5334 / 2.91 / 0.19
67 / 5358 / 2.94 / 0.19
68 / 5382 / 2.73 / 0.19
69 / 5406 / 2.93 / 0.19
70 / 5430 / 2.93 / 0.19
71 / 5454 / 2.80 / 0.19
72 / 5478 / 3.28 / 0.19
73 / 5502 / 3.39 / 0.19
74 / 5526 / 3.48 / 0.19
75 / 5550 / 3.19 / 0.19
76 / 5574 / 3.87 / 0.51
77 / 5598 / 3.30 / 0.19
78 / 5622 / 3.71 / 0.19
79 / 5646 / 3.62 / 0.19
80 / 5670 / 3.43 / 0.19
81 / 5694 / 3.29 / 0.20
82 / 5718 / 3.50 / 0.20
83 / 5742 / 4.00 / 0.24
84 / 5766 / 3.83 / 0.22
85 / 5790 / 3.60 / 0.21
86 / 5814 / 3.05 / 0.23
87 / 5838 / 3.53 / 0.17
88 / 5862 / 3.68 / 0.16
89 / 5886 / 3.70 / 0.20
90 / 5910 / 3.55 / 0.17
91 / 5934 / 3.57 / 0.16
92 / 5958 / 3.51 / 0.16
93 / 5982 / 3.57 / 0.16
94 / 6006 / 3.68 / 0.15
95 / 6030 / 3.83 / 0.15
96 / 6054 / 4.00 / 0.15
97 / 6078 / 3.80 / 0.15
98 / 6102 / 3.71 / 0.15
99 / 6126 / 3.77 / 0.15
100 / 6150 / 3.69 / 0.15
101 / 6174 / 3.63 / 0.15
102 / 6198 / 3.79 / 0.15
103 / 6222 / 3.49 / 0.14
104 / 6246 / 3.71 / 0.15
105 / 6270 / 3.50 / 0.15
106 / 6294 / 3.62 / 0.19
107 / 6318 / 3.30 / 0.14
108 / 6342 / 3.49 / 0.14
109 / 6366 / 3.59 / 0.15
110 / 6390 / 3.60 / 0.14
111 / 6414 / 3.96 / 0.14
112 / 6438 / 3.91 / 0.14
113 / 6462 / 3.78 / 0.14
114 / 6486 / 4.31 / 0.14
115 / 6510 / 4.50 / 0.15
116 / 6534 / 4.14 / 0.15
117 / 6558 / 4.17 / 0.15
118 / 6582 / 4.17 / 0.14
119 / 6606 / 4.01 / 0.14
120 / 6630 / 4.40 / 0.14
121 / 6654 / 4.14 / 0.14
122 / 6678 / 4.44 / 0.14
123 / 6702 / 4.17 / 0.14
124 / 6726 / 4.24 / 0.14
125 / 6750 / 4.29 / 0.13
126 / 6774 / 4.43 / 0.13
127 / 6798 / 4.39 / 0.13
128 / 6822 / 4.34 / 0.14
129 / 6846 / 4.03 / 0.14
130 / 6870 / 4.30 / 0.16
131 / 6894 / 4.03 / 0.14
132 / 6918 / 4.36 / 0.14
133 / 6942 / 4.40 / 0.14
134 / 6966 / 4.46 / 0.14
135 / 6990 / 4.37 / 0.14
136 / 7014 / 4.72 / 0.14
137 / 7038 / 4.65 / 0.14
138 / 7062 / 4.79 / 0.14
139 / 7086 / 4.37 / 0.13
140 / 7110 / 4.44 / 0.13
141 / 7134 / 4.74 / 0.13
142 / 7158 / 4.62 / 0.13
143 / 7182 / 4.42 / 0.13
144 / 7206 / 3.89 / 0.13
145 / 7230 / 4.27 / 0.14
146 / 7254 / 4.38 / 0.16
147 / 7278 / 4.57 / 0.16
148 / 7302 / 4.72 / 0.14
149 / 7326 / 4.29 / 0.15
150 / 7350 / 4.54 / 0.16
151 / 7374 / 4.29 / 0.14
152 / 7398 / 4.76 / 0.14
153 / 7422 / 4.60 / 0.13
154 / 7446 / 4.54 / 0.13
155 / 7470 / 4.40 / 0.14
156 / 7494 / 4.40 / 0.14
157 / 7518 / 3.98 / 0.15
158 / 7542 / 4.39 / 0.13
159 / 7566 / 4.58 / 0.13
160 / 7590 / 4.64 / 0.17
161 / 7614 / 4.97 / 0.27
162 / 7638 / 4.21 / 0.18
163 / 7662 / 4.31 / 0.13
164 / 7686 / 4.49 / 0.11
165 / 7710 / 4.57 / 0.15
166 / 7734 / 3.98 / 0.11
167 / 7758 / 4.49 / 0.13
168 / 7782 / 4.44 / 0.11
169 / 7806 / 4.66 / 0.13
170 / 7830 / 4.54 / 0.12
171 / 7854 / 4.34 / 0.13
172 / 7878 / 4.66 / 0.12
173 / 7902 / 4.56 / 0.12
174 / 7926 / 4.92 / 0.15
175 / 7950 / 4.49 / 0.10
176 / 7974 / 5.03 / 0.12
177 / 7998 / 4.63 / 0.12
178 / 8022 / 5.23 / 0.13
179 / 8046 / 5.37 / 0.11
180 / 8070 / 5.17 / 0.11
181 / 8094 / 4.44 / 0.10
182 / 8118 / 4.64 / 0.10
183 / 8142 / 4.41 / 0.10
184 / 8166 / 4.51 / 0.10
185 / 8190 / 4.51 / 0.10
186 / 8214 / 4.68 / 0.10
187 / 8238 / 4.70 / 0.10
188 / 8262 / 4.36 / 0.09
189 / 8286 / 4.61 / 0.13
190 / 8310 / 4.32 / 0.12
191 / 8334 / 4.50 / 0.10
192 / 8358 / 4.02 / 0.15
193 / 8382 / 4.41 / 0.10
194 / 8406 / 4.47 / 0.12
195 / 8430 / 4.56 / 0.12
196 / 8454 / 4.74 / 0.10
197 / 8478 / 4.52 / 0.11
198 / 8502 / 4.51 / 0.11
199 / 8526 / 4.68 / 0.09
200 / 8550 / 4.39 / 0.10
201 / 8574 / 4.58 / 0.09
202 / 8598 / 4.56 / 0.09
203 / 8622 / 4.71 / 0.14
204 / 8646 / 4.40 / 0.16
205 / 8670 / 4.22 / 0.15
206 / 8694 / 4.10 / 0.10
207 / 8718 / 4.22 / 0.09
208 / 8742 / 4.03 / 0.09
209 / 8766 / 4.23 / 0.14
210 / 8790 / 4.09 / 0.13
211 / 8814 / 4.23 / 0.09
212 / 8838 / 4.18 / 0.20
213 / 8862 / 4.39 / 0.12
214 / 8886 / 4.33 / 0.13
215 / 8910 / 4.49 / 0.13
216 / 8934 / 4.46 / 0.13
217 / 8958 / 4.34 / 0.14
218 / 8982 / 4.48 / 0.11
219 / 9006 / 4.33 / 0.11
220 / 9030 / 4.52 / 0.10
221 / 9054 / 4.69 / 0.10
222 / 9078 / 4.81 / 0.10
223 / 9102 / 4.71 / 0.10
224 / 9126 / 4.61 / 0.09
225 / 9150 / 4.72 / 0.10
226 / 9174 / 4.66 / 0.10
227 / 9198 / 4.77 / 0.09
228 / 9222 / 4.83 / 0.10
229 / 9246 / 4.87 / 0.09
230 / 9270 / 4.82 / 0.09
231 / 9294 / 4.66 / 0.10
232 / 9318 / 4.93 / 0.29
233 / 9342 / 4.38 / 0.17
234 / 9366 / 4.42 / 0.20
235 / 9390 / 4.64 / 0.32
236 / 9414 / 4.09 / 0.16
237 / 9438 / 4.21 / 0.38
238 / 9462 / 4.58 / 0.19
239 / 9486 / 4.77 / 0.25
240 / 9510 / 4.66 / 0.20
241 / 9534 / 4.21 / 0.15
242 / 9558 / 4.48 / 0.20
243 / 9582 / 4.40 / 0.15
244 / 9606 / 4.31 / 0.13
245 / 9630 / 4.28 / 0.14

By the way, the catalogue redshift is 0.224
